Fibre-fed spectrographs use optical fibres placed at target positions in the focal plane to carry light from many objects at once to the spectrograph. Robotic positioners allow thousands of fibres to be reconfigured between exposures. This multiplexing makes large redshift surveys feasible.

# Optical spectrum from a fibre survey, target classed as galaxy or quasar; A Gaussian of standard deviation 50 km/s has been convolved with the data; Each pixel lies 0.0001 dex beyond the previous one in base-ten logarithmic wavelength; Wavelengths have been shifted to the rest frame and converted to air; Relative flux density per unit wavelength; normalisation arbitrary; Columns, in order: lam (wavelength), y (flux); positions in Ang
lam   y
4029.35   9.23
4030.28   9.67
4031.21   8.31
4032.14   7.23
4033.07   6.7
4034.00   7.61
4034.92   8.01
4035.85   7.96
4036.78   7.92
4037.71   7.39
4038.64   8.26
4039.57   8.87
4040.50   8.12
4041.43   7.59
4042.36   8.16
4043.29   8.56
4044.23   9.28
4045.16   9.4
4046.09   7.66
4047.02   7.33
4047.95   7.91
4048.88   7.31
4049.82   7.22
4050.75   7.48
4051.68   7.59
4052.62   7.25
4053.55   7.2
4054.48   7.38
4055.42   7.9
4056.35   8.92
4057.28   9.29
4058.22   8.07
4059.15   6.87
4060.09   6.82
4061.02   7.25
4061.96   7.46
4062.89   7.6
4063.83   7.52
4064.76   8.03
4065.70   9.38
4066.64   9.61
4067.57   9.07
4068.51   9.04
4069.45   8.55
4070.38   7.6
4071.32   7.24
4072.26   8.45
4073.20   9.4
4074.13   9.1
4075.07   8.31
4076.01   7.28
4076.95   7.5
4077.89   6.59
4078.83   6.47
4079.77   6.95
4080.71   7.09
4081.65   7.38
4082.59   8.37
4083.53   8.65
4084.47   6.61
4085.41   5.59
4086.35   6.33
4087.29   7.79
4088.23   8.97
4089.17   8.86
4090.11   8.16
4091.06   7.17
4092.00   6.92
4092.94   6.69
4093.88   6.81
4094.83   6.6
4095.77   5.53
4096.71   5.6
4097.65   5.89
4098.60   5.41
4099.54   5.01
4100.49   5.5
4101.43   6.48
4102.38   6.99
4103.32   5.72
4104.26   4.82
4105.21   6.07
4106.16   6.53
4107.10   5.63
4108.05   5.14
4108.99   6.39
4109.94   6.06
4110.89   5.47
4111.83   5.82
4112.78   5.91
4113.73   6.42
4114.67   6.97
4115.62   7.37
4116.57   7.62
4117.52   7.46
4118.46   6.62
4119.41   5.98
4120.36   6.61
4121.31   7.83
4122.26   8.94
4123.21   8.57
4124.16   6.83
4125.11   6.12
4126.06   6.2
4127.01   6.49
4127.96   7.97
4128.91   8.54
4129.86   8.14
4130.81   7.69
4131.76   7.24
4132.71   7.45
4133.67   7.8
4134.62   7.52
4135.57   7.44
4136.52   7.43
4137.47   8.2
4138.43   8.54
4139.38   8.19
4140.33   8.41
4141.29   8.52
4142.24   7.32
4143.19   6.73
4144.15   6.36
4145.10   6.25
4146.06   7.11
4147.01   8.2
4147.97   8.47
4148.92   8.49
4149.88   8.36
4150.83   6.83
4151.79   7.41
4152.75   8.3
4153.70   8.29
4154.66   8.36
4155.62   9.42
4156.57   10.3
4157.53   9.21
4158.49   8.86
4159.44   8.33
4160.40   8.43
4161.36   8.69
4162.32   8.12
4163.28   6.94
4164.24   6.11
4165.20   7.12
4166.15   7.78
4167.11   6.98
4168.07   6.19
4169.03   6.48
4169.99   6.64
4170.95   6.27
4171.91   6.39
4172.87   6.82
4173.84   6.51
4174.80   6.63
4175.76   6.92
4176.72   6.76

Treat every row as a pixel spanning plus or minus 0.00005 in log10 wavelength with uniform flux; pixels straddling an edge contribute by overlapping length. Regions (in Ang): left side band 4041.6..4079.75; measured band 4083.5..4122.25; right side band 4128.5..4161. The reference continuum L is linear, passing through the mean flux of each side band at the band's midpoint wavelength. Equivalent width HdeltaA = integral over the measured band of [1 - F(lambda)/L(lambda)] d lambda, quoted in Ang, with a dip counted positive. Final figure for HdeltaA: 7.0 Ang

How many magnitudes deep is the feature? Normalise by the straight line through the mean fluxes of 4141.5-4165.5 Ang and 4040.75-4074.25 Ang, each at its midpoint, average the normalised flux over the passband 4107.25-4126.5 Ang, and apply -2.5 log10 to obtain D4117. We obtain 0.19 mag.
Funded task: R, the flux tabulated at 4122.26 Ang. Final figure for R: 8.94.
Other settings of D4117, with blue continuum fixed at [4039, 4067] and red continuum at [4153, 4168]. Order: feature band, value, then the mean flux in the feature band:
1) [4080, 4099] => 0.14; 7.03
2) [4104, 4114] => 0.35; 5.85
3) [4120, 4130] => 0.09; 7.46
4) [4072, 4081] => 0.04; 7.71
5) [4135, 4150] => 0.05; 7.74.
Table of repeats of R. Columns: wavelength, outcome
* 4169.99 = 6.64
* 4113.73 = 6.42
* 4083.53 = 8.65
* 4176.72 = 6.76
